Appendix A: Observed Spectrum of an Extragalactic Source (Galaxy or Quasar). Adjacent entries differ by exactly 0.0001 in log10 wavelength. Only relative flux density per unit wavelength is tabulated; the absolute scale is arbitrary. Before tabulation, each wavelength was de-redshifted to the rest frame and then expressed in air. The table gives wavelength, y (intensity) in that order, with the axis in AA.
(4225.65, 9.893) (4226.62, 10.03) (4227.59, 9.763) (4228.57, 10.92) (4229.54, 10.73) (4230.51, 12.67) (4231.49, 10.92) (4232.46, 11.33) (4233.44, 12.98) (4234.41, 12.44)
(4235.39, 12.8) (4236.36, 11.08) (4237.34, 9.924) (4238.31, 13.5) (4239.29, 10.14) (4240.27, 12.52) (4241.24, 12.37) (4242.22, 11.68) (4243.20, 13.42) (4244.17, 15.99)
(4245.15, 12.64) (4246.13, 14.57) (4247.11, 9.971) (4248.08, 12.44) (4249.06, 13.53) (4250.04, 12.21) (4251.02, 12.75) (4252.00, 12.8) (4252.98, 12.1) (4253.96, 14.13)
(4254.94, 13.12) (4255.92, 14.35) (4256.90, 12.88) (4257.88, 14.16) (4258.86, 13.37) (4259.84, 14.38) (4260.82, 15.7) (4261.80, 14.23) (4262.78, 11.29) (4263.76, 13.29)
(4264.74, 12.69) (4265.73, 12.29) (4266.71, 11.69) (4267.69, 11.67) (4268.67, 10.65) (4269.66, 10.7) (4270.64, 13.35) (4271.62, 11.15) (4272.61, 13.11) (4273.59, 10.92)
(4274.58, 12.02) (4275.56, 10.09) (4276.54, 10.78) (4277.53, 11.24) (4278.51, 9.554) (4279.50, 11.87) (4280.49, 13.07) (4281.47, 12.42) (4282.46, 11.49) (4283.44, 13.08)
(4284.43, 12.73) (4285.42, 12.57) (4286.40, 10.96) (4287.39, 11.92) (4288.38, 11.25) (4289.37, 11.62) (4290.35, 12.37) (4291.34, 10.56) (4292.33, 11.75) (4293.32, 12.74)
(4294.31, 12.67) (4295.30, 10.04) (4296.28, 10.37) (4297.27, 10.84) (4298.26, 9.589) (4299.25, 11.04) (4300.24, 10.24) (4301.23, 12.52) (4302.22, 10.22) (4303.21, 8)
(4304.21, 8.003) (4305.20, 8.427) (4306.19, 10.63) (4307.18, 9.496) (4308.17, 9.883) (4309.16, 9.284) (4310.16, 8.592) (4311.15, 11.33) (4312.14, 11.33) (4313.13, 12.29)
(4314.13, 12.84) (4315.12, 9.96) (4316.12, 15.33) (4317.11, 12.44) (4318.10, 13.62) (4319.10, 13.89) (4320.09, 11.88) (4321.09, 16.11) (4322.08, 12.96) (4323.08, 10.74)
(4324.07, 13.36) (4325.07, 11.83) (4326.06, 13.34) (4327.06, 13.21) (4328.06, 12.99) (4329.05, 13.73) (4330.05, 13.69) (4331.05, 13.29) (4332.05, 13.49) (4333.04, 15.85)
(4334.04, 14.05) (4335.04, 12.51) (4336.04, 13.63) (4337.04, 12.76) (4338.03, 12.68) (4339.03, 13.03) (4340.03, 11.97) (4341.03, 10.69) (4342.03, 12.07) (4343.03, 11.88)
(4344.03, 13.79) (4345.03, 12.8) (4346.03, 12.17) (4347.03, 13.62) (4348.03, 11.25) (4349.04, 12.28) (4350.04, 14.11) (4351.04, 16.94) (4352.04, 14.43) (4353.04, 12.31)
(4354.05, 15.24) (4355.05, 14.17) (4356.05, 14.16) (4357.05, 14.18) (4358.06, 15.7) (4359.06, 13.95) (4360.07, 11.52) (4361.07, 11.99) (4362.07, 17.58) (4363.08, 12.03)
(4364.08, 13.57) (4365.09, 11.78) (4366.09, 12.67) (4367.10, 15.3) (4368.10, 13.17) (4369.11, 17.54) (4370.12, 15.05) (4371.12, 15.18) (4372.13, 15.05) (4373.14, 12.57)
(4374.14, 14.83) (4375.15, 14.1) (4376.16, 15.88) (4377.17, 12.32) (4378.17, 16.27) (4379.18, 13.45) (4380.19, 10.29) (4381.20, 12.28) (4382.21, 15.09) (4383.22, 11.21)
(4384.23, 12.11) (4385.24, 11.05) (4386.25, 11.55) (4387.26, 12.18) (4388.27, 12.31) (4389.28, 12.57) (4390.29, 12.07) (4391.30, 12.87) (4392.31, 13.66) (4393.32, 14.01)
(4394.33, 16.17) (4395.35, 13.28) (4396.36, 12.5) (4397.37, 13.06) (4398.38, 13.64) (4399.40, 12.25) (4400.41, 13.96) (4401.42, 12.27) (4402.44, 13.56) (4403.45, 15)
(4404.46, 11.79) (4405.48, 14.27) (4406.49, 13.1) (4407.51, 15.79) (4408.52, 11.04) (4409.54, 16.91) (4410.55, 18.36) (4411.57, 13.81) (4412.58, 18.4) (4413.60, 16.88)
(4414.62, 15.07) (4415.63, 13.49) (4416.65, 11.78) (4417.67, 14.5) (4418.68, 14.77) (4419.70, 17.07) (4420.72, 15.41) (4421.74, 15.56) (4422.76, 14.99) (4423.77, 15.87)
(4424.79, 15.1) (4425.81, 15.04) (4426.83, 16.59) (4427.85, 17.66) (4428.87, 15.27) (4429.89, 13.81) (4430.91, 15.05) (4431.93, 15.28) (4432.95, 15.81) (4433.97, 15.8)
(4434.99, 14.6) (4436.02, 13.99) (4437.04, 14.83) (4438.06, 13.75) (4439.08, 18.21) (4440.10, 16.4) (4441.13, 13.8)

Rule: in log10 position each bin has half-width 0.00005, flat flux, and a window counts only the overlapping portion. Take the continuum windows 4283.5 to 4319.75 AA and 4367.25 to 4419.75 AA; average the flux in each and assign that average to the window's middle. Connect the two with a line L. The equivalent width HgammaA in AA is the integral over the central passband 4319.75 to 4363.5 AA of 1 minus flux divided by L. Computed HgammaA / -3.5 AA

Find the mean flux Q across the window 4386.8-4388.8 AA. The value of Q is 12.3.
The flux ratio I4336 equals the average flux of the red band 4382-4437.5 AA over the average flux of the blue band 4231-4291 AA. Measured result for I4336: 1.16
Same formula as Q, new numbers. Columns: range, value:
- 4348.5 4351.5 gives 14.4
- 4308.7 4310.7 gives 8.96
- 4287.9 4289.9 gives 11.5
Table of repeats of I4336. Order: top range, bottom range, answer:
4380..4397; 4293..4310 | 1.25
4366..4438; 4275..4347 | 1.20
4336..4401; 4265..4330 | 1.15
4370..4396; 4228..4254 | 1.09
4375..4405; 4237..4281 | 1.05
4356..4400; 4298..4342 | 1.13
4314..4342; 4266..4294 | 1.12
